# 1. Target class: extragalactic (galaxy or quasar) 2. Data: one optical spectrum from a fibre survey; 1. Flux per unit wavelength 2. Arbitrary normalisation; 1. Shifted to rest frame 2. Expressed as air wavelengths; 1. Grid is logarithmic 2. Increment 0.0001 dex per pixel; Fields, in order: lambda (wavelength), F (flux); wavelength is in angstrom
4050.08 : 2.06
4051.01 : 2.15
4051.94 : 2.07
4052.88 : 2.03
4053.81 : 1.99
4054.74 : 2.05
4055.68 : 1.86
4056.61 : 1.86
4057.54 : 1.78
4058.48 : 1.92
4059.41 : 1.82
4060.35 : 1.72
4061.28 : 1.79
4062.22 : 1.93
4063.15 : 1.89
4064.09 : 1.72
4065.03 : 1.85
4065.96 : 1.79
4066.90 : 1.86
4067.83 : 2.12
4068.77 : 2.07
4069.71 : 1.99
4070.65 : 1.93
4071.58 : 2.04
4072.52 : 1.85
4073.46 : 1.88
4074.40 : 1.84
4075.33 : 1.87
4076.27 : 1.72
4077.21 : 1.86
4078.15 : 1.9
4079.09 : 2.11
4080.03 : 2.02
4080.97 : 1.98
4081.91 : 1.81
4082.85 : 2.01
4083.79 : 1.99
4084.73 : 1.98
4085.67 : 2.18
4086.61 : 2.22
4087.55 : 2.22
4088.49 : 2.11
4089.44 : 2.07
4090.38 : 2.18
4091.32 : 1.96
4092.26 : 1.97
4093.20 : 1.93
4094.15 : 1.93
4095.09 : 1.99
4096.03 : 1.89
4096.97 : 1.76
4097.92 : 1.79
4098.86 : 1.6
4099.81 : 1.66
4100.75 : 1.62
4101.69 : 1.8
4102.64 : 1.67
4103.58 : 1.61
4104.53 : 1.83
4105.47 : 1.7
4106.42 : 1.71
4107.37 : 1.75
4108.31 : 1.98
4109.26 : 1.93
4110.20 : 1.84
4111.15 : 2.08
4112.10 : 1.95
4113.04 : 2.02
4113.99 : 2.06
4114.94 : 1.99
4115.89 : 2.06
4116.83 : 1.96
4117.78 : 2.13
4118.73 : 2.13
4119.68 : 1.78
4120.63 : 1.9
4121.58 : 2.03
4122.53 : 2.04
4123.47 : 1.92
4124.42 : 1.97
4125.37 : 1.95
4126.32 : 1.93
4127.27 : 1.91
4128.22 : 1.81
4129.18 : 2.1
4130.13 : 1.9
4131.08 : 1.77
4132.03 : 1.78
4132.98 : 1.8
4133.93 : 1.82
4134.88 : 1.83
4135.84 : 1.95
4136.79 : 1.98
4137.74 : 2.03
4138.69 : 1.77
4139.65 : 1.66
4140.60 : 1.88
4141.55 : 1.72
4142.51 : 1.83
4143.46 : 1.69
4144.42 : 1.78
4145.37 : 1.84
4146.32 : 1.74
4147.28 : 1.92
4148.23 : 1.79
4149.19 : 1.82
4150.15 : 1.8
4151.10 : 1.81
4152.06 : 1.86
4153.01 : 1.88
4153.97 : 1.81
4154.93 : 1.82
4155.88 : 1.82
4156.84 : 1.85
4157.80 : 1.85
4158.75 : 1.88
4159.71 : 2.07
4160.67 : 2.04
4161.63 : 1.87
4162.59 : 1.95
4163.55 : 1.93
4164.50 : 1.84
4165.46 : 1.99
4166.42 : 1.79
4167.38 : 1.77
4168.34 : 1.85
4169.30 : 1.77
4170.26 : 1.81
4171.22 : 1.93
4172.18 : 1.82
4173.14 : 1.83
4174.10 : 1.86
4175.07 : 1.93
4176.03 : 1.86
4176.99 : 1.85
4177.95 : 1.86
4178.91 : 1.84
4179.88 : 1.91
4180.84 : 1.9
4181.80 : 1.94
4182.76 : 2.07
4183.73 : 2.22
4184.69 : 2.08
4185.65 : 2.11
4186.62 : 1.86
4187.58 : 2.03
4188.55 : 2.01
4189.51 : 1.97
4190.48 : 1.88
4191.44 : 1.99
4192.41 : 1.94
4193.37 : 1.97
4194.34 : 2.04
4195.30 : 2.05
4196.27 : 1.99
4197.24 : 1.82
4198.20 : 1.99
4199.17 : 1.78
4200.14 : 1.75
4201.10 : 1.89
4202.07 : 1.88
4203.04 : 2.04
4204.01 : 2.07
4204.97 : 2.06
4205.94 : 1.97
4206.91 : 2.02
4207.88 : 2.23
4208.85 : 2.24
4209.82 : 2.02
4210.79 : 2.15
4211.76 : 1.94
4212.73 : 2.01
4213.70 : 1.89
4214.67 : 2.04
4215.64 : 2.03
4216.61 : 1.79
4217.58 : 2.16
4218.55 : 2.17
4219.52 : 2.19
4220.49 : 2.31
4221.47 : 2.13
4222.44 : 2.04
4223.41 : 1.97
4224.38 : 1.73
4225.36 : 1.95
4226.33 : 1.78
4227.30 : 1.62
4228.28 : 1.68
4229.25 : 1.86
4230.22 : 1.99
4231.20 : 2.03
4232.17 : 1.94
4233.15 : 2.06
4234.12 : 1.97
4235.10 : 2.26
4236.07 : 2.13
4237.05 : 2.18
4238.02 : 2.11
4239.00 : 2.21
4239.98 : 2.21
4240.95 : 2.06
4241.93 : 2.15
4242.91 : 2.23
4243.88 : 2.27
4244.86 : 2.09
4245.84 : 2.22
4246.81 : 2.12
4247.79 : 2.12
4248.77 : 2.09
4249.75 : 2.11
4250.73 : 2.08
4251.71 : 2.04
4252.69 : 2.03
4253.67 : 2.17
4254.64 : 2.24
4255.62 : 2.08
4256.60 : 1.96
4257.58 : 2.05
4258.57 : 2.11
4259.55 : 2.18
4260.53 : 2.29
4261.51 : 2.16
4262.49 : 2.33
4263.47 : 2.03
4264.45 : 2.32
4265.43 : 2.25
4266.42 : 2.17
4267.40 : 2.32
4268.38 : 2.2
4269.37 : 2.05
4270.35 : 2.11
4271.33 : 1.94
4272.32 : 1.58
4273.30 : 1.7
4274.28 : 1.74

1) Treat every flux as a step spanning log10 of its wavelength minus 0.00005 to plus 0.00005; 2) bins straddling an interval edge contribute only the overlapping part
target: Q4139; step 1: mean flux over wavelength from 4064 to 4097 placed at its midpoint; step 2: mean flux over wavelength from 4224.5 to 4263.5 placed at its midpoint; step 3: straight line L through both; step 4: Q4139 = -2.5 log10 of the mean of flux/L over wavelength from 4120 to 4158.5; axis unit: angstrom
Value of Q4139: 0.08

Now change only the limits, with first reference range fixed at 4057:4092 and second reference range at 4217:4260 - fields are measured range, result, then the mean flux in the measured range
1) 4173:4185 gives 0.05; 1.94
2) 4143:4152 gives 0.11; 1.8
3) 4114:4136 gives 0.03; 1.93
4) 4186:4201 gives 0.05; 1.94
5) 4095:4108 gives 0.13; 1.74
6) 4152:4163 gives 0.06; 1.89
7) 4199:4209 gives 0.03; 1.99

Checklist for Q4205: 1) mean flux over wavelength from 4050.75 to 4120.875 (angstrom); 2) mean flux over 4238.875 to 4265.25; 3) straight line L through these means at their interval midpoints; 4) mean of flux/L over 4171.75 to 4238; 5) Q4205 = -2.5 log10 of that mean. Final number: 0.05 mag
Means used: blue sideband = 1.92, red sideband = 2.15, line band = 1.98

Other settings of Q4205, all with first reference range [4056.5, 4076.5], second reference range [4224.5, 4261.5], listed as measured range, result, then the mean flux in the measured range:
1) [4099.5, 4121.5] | 0.025 mag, 1.88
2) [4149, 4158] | 0.080 mag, 1.83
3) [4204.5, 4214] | -0.012 mag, 2.05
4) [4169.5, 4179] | 0.077 mag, 1.86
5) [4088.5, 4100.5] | 0.006 mag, 1.9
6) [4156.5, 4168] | 0.044 mag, 1.9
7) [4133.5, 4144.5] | 0.073 mag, 1.83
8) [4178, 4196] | 0.012 mag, 1.99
